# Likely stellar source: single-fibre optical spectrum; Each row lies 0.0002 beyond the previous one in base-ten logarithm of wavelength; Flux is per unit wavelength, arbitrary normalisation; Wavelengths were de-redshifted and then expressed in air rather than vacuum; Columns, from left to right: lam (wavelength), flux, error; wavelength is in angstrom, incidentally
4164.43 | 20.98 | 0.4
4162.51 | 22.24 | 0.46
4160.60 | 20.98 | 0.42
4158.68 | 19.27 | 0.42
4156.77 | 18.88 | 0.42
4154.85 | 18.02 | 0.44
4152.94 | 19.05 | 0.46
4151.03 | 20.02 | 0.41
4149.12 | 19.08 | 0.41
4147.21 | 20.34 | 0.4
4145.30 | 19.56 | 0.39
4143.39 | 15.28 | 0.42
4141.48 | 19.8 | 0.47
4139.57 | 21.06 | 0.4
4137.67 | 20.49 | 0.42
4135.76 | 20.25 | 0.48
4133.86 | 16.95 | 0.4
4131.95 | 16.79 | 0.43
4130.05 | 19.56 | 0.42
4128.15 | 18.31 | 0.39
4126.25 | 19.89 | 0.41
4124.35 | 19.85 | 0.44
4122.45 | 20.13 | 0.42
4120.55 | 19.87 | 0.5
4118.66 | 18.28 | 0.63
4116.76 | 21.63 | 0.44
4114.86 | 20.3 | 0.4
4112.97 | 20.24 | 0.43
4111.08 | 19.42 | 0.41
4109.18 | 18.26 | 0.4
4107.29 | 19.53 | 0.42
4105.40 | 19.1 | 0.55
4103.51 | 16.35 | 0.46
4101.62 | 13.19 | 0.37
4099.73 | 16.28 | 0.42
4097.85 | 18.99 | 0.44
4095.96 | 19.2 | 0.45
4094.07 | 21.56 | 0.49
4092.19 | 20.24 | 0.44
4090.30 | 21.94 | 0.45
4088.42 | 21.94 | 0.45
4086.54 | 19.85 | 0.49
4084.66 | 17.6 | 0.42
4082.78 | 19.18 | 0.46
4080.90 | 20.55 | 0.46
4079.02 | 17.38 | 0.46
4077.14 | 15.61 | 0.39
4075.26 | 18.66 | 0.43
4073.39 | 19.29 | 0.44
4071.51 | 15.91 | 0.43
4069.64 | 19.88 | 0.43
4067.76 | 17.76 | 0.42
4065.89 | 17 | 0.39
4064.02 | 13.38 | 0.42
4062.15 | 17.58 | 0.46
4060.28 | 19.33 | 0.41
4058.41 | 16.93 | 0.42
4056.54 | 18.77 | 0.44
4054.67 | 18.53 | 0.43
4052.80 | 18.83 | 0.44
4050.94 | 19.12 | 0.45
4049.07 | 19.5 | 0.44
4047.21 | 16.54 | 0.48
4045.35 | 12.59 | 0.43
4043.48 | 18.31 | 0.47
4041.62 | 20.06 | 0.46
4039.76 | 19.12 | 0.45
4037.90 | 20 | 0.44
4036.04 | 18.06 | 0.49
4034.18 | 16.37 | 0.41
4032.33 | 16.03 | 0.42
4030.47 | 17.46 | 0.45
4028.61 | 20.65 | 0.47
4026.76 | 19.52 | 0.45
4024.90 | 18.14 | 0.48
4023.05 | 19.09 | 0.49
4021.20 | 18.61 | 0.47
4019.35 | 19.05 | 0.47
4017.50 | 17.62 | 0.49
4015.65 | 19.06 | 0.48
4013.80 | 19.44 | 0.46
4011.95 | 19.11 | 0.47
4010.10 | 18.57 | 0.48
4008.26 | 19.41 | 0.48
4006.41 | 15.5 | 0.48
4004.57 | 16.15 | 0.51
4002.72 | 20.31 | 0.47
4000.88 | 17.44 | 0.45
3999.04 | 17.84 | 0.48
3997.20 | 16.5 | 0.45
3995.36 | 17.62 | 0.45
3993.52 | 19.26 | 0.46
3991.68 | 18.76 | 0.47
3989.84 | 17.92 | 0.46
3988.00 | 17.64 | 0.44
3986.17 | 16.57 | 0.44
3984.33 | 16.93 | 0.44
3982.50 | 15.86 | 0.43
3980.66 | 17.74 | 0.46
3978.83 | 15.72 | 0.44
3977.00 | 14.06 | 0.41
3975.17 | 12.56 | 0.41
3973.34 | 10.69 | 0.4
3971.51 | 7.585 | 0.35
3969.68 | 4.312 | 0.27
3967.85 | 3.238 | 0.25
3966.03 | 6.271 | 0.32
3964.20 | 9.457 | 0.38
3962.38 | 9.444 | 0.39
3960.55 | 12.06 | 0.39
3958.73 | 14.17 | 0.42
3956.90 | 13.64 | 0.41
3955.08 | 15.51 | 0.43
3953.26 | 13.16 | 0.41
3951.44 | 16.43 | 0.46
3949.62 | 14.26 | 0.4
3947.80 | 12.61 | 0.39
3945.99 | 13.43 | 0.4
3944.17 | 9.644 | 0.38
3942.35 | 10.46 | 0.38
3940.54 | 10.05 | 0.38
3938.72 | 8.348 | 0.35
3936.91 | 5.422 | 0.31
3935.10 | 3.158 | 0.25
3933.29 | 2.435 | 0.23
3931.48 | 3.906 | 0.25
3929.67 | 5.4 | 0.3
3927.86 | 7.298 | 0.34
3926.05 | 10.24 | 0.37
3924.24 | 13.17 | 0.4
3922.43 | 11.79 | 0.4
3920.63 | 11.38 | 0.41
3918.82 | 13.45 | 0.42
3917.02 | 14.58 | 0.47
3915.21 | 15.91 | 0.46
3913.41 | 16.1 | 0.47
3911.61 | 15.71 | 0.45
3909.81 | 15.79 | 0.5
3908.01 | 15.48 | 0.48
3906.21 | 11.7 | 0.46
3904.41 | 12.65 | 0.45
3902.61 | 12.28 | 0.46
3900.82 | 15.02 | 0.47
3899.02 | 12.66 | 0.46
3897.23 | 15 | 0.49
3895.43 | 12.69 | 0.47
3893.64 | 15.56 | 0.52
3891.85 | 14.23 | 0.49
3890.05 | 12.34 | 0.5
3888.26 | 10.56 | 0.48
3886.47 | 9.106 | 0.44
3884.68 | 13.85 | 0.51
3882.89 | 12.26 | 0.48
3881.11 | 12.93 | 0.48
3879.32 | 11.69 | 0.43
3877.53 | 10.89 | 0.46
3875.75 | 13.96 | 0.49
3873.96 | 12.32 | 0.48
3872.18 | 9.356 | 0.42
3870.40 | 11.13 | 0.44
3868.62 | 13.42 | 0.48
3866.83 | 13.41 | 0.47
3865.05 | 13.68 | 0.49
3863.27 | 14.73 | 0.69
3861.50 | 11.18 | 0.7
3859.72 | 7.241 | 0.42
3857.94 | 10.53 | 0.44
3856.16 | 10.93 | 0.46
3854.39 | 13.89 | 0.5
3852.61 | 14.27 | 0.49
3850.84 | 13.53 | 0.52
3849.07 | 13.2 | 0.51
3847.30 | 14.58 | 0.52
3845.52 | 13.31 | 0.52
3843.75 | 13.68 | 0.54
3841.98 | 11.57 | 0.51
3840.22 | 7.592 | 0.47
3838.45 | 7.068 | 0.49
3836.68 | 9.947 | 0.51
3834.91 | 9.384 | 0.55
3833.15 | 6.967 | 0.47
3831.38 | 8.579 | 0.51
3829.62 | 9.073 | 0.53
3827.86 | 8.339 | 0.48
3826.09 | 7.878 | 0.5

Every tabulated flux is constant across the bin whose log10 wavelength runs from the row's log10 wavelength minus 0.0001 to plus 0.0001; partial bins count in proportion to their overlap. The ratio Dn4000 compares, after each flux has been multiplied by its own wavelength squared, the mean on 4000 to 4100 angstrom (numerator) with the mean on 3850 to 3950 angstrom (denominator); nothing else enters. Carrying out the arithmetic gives 1.7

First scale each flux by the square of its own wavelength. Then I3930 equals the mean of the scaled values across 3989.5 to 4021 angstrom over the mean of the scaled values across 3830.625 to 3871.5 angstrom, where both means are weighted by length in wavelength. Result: 1.72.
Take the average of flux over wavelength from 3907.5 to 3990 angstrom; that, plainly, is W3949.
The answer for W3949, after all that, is 11.7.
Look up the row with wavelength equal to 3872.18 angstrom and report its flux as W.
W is 9.356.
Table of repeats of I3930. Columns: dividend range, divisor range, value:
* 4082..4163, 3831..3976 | 1.89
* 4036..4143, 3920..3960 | 1.95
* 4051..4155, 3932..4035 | 1.38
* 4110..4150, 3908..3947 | 2.05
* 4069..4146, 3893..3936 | 1.78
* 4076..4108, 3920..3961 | 1.95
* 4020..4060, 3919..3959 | 1.86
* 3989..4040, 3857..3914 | 1.53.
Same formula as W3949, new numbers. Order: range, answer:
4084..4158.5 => 19.2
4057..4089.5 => 18.1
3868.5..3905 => 12.6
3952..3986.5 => 12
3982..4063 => 18.1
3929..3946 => 6.93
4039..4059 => 18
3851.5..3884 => 12.1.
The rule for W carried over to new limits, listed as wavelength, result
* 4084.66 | 17.6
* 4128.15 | 18.31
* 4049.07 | 19.5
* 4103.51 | 16.35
